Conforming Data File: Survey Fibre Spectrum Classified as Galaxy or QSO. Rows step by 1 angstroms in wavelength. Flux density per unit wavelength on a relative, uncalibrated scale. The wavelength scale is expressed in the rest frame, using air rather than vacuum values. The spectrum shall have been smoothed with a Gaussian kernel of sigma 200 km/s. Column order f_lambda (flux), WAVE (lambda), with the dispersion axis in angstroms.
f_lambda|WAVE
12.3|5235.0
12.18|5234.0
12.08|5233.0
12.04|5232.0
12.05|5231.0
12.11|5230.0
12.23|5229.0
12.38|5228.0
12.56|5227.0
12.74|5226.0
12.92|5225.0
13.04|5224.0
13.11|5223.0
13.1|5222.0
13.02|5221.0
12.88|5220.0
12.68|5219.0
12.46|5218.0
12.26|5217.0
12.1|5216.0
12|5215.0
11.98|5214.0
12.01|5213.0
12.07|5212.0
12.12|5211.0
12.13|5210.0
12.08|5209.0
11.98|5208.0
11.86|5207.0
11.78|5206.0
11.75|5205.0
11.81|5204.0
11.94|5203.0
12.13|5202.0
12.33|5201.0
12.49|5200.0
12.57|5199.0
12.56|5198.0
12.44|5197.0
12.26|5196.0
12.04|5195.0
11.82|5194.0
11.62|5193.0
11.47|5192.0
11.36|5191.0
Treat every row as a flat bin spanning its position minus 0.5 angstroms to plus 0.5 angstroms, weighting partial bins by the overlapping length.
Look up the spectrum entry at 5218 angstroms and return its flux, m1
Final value 12.46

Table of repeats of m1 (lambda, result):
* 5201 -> 12.33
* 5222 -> 13.1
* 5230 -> 12.11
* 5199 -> 12.57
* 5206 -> 11.78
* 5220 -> 12.88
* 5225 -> 12.92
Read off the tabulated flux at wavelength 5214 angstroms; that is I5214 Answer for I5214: 11.98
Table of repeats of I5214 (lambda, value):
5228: 12.38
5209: 12.08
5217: 12.26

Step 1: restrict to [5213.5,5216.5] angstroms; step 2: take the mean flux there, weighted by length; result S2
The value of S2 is 12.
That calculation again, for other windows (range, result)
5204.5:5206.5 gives 11.8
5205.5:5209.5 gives 11.9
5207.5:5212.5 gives 12.1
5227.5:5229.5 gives 12.3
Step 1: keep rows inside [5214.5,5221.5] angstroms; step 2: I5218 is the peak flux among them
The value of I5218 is 13.02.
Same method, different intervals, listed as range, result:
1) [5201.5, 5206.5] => 12.13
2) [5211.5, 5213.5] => 12.07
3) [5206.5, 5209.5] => 12.08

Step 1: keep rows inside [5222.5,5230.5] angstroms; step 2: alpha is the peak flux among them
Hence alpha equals 13.11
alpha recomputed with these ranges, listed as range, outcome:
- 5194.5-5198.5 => 12.56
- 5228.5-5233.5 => 12.23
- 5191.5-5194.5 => 11.82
